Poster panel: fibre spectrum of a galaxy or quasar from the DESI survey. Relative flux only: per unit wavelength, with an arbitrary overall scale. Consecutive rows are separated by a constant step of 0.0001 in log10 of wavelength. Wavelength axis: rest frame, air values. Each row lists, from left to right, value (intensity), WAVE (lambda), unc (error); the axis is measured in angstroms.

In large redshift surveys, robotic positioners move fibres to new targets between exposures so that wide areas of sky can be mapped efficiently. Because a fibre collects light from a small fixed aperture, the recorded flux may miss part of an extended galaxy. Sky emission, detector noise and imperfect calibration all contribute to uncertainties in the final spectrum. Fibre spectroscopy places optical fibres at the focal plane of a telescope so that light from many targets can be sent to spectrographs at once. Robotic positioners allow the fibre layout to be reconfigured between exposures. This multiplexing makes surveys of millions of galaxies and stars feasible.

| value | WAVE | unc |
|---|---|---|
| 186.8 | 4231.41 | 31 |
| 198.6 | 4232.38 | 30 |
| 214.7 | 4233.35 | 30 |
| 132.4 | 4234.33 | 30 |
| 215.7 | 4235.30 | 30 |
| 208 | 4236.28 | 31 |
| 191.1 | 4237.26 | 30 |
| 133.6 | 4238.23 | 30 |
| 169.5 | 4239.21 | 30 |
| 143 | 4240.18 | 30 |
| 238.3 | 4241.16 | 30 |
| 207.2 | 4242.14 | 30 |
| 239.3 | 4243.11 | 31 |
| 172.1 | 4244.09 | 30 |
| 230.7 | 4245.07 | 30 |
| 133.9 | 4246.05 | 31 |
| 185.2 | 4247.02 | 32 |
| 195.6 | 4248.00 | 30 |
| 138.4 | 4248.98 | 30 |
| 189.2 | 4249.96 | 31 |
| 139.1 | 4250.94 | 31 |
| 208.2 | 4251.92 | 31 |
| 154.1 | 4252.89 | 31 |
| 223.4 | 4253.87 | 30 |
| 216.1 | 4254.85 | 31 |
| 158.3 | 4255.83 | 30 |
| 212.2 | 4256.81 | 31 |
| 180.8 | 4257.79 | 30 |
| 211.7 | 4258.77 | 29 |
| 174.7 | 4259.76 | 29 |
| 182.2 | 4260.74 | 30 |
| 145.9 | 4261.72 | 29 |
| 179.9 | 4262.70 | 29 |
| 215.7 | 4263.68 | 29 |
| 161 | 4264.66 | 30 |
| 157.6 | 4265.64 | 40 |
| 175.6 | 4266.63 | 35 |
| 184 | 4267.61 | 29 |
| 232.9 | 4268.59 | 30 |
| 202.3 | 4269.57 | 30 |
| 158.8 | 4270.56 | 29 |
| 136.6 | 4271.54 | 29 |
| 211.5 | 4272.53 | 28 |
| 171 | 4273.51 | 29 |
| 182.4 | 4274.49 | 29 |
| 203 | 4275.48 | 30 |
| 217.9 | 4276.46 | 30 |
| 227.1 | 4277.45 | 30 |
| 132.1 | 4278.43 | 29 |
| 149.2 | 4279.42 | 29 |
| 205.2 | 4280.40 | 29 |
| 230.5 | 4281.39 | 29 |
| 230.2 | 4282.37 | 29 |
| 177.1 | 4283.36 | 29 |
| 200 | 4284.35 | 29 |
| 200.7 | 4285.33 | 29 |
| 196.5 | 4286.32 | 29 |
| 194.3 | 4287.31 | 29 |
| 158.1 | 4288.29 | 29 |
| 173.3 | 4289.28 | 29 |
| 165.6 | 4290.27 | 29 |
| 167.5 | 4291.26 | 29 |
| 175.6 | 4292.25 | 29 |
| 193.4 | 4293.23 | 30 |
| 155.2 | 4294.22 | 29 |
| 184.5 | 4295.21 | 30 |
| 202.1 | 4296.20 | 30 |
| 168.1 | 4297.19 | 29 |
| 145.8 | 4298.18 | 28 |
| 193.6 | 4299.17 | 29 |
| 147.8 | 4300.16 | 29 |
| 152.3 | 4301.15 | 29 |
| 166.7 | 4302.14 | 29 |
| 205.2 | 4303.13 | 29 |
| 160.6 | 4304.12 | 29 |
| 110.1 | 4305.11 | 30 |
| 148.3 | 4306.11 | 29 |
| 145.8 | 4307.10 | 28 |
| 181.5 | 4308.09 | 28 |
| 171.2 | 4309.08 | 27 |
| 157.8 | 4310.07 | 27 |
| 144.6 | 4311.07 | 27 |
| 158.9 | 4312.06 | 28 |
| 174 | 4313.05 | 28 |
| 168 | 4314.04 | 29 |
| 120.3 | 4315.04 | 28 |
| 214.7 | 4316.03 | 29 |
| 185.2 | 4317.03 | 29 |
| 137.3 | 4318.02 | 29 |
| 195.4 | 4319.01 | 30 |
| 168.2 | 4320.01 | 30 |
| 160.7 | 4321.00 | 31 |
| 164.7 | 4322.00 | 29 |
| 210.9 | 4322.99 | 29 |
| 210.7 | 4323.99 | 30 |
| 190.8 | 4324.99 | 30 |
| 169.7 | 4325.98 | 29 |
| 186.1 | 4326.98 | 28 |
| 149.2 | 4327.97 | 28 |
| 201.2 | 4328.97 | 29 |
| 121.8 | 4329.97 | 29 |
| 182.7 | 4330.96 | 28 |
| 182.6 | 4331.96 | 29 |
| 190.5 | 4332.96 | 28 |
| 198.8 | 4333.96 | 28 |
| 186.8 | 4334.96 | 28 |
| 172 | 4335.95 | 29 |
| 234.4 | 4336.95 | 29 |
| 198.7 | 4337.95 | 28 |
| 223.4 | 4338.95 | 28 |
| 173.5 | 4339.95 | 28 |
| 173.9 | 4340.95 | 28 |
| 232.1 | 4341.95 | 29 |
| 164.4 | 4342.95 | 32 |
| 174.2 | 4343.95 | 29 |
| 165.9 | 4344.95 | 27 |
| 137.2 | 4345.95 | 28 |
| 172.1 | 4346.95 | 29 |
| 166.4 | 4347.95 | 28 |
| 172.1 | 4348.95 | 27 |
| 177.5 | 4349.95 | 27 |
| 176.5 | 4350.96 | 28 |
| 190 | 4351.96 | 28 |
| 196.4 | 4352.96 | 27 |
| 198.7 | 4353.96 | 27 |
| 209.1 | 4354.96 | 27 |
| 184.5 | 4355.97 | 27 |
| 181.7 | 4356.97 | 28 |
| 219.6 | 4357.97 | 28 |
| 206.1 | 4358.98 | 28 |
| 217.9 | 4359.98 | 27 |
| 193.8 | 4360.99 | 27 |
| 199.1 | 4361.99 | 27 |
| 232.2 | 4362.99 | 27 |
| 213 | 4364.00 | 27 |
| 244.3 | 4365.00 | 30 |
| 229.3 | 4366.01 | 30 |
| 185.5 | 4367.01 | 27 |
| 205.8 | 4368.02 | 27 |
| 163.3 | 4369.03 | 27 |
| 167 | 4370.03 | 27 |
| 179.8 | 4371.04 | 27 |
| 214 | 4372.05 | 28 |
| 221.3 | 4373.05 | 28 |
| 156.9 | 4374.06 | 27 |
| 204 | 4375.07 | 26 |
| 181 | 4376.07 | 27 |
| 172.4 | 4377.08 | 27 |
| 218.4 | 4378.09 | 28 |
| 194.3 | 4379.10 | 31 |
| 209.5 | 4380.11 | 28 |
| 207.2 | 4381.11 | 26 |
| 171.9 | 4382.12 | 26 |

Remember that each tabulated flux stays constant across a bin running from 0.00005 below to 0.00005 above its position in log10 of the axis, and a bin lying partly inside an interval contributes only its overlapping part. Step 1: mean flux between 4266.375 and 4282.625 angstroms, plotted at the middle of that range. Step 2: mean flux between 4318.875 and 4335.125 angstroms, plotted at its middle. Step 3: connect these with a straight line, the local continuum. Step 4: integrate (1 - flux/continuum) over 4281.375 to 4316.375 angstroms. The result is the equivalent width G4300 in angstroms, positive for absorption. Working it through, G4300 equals 2.6 angstroms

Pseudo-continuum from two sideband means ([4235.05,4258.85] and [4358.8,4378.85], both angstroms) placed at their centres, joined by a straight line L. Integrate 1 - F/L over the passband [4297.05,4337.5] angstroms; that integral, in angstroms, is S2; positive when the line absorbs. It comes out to 4.77 angstroms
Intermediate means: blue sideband 187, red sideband 200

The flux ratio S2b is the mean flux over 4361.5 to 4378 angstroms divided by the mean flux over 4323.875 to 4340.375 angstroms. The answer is 1.07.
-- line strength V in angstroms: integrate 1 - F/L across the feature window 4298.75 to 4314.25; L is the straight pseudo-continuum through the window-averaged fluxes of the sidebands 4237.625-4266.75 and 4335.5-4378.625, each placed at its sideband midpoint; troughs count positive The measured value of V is 2.2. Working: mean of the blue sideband 183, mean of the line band 161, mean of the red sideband 193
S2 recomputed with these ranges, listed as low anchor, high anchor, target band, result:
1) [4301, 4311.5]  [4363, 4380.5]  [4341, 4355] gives 0.33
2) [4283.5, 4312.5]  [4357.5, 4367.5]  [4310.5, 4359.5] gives 3.53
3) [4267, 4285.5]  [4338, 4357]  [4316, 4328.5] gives 0.48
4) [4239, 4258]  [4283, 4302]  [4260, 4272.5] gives 0.26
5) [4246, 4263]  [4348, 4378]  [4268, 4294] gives -0.49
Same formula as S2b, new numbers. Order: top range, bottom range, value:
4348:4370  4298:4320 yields 1.22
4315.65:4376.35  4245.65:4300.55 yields 1.03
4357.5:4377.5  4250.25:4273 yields 1.09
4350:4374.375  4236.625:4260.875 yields 1.08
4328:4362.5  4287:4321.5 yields 1.12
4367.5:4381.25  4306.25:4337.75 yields 1.10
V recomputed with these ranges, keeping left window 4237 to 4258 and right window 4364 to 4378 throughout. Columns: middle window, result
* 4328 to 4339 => 0.29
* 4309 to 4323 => 1.72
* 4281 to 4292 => -0.09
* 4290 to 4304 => 1.19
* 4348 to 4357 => 0.34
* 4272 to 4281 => -0.09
